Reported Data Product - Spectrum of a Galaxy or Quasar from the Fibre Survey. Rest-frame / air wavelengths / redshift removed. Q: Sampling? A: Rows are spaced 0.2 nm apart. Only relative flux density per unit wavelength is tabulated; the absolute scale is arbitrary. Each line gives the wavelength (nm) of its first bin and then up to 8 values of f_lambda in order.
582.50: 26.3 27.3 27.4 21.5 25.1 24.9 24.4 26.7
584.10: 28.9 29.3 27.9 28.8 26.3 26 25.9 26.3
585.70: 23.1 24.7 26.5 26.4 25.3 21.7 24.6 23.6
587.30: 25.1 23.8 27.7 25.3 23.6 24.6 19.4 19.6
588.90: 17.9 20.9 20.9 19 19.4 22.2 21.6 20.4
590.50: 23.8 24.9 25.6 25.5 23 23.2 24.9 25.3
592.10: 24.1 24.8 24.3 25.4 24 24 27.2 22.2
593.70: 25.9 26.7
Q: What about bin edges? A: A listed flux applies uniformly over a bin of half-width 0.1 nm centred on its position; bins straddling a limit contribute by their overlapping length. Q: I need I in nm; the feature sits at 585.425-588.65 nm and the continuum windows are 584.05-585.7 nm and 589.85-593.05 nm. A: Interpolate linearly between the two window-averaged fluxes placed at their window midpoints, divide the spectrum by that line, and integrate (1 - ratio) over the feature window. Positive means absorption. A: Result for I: 0.21 nm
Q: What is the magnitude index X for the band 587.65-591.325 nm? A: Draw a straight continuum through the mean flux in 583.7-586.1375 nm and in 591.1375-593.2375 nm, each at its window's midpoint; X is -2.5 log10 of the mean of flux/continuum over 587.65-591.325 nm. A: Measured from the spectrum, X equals 0.13 mag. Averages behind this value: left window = 26.6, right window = 24.4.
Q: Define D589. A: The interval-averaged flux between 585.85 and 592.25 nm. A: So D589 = 23.3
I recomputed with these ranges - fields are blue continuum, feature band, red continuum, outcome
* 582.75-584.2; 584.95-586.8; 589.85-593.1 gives 0.00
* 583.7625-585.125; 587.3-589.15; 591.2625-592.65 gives 0.24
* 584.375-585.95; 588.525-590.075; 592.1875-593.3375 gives 0.33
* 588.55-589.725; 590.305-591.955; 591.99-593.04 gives -0.13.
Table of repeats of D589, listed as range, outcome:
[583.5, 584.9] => 27.4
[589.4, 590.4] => 20.5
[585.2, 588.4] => 24.9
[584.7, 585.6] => 26.4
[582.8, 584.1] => 25.3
